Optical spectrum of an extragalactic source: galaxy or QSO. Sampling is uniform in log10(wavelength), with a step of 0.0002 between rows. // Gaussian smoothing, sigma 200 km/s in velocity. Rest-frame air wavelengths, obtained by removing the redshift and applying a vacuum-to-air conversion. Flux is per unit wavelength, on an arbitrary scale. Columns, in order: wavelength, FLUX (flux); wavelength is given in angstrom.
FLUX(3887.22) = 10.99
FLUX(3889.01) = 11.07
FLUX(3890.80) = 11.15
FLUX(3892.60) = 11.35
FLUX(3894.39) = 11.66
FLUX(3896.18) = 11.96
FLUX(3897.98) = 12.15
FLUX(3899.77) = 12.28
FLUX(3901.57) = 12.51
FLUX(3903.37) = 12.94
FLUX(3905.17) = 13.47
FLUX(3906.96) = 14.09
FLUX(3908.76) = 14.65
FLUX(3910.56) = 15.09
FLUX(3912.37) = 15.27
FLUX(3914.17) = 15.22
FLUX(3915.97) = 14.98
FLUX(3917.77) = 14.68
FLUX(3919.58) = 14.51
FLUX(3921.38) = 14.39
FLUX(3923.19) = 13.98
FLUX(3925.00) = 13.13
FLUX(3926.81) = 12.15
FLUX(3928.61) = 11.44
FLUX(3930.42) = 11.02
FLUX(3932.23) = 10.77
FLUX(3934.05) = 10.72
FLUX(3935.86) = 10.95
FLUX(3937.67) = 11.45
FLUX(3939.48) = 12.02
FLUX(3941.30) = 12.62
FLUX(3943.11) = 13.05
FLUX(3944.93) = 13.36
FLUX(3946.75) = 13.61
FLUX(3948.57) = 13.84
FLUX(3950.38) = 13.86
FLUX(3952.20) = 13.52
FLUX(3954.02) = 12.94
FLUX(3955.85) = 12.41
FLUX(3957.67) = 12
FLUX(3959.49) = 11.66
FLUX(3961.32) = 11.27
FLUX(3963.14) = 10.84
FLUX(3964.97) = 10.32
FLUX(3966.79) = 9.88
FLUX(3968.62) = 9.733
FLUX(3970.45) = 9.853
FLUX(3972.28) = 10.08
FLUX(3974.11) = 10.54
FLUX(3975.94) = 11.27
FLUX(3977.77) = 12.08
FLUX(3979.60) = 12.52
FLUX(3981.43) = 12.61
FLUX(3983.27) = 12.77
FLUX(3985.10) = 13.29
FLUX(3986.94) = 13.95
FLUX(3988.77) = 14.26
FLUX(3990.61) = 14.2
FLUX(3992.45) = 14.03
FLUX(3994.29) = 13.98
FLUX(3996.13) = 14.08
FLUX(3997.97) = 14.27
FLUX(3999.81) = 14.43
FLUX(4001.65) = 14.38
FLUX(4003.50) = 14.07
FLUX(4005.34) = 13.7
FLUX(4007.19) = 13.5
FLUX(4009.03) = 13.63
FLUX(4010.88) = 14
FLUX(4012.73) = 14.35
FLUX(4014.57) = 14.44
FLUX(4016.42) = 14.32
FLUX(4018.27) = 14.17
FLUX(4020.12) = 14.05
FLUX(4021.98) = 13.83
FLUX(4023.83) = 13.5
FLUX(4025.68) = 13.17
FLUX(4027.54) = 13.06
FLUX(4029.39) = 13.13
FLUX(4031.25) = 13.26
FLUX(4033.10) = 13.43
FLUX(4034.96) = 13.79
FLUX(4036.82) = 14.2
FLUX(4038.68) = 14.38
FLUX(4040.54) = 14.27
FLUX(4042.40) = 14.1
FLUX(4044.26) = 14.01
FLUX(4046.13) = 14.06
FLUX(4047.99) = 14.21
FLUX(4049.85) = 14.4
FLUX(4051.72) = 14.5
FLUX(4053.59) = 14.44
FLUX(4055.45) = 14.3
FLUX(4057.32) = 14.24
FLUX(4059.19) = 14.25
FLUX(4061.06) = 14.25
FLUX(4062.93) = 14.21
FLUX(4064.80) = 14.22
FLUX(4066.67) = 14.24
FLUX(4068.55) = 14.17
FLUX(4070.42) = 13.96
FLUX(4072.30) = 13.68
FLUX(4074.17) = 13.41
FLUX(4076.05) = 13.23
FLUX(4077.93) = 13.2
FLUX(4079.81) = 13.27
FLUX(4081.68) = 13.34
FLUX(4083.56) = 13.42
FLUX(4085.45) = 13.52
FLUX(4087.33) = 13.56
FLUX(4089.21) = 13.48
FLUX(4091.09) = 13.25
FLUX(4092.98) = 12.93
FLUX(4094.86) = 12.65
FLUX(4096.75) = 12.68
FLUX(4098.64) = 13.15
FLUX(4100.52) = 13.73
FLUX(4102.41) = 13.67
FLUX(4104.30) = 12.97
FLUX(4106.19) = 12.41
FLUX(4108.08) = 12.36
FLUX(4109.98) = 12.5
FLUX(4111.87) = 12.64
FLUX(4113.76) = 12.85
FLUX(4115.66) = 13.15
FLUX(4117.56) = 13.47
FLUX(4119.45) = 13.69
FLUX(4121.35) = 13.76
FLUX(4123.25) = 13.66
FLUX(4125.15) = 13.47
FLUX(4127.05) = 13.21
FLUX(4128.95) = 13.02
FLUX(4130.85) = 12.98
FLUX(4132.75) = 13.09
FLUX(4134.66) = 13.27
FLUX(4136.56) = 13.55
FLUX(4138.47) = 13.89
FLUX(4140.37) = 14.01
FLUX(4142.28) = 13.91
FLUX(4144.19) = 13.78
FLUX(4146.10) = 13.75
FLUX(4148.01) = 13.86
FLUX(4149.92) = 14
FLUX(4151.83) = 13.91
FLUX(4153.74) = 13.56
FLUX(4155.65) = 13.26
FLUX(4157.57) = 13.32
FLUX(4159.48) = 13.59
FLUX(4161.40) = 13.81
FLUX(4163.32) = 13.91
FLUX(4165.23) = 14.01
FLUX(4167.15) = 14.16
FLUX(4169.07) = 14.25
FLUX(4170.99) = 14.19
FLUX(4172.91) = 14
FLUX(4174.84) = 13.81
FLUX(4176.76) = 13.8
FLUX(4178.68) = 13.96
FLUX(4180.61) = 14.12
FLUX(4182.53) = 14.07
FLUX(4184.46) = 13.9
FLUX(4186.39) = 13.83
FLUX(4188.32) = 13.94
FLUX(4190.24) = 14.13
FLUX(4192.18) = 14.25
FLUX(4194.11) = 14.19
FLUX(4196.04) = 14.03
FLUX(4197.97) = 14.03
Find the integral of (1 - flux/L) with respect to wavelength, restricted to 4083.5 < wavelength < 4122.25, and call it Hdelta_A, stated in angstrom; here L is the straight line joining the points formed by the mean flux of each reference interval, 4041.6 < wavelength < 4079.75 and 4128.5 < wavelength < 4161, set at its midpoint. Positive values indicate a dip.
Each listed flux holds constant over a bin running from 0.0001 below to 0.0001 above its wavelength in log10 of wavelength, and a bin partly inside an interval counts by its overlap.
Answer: 1.9 angstrom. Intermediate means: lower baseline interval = 14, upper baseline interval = 13.6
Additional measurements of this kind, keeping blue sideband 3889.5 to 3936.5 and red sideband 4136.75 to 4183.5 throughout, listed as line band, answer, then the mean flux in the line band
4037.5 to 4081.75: -1.8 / 14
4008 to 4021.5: -0.8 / 14.1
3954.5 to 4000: 3.3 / 12.2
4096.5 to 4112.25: 0.8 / 12.9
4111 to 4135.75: 0.9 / 13.3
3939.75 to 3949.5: -0.1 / 13.2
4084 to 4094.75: 0.2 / 13.3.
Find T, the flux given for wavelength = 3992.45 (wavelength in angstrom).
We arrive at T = 14.03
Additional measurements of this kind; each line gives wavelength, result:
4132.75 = 13.09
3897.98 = 12.15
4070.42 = 13.96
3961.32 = 11.27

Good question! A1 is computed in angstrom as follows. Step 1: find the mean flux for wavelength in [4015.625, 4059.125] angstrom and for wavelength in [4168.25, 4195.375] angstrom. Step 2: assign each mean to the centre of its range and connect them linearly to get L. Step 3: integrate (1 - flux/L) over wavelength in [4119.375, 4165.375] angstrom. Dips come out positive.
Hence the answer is 1.3 angstrom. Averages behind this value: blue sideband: 14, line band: 13.6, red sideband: 14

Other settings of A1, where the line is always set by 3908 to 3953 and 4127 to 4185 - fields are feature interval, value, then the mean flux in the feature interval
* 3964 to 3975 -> 2.7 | 10.1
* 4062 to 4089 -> -0.2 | 13.7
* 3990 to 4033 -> -1.5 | 13.9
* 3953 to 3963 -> 1.0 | 12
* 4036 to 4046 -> -0.5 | 14.2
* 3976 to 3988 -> 0.5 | 12.8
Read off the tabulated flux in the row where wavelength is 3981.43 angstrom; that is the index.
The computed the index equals 12.61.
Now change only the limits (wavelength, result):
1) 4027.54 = 13.06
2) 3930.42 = 11.02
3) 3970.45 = 9.853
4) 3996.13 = 14.08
